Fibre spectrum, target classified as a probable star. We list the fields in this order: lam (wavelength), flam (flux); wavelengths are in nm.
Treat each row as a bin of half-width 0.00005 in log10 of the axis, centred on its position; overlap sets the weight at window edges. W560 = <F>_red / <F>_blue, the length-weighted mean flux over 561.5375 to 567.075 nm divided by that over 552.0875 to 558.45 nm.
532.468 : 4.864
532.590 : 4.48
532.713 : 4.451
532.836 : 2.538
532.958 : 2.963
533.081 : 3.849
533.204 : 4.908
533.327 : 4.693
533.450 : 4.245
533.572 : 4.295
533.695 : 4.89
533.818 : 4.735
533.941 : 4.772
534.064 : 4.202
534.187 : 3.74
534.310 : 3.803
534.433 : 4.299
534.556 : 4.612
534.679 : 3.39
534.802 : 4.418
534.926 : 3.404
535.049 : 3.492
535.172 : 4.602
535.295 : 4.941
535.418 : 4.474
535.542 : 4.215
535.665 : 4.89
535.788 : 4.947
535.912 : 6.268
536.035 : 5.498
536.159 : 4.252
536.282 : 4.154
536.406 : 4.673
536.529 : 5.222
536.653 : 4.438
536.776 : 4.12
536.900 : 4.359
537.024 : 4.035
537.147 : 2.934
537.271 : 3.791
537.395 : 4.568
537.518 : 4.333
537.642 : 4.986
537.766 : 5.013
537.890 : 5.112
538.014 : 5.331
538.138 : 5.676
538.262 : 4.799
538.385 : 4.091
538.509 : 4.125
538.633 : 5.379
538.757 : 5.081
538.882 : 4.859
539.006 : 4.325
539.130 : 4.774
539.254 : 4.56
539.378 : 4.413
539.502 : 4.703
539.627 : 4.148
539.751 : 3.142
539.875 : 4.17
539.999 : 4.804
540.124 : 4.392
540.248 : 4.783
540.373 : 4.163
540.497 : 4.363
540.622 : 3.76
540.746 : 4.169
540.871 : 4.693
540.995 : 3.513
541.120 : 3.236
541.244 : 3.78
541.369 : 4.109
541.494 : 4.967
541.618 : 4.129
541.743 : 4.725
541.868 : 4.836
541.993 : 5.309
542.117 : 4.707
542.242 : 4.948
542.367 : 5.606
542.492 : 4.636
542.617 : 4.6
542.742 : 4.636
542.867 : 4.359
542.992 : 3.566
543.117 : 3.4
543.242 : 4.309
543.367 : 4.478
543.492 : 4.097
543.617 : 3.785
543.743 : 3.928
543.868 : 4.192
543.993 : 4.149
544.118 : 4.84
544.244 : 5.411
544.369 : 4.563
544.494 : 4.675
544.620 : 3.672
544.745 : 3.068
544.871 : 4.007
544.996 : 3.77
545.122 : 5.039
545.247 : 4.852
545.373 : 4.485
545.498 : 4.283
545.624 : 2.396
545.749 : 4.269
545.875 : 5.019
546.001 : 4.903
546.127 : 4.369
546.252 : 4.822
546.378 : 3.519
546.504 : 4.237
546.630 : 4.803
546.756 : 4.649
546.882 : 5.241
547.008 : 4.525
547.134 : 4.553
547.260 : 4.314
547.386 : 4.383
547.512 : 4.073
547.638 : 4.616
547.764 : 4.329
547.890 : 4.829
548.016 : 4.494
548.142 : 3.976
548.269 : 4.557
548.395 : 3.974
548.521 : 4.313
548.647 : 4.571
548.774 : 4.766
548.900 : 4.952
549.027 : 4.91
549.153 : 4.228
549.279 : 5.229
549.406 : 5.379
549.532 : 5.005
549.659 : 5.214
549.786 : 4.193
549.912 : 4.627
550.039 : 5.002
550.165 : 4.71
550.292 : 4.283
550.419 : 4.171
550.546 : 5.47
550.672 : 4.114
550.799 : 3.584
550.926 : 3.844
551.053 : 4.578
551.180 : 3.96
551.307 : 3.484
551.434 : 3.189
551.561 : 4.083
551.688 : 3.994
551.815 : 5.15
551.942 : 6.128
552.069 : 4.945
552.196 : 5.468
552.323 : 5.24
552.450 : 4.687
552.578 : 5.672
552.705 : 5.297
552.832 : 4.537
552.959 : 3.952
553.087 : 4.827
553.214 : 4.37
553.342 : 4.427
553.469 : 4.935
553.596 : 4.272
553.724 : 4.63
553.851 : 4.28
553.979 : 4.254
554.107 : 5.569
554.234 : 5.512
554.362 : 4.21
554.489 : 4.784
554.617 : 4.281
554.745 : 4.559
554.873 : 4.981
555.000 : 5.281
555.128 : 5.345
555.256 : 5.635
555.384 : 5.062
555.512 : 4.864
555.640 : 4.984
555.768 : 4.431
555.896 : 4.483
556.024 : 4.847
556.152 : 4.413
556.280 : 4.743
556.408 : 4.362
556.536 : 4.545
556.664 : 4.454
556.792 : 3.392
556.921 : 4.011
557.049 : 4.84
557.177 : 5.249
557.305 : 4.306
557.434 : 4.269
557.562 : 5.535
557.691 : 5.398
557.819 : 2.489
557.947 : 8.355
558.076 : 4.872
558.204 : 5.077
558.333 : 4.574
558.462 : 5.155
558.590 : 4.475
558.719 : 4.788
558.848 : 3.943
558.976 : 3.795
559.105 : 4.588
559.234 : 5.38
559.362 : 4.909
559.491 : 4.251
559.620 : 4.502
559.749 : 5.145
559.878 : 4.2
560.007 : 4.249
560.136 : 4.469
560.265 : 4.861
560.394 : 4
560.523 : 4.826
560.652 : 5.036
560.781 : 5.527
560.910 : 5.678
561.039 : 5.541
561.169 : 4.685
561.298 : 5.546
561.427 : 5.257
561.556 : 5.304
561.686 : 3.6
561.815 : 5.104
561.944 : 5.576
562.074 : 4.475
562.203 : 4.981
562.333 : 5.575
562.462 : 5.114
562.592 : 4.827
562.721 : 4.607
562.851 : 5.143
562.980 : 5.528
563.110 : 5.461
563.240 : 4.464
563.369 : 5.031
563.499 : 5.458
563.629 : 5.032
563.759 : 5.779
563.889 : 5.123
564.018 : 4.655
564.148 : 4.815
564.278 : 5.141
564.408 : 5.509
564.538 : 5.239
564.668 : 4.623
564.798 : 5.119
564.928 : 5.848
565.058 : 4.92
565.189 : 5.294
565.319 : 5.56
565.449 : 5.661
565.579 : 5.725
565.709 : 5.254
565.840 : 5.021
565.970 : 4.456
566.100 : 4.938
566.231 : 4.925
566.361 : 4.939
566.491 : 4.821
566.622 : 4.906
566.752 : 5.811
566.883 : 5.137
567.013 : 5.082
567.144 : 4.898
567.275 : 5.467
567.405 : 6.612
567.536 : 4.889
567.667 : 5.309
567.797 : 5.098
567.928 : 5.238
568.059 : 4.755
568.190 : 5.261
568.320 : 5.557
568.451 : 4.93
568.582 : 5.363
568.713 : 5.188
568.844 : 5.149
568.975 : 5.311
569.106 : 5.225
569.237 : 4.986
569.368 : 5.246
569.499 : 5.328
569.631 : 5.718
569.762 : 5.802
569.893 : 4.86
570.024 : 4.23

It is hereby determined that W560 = 1.1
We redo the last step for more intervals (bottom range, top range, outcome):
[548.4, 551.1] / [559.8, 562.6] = 1.07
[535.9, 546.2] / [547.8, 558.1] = 1.06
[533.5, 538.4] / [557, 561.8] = 1.07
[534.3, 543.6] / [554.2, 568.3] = 1.11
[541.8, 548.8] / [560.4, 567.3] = 1.16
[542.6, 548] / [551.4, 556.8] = 1.10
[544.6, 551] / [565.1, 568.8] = 1.17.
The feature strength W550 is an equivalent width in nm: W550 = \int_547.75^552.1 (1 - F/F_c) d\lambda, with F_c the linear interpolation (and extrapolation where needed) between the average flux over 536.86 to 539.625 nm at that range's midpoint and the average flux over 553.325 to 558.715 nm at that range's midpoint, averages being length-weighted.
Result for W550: 0.17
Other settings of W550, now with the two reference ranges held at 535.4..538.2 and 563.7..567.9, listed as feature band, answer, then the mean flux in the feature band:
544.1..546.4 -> 0.24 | 4.32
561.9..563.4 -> 0.03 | 5.06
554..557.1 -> 0.18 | 4.73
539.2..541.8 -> 0.28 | 4.22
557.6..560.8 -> 0.21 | 4.75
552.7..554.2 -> 0.11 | 4.6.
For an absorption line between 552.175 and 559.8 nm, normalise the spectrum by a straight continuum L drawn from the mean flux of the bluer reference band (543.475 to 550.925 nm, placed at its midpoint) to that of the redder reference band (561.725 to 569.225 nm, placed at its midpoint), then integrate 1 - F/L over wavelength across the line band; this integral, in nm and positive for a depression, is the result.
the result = 0.06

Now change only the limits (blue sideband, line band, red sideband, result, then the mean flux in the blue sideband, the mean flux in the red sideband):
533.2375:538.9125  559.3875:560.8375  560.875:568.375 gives 0.12 nm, 4.53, 5.16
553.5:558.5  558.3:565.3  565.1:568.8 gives 0.09 nm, 4.78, 5.22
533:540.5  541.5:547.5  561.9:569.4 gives 0.33 nm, 4.48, 5.17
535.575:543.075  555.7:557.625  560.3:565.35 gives 0.16 nm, 4.53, 5.1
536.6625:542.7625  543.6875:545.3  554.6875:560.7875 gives 0.08 nm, 4.48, 4.73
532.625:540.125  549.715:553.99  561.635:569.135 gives 0.24 nm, 4.43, 5.15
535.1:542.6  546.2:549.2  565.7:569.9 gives 0.17 nm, 4.55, 5.2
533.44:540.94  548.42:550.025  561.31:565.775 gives 0.00 nm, 4.47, 5.15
